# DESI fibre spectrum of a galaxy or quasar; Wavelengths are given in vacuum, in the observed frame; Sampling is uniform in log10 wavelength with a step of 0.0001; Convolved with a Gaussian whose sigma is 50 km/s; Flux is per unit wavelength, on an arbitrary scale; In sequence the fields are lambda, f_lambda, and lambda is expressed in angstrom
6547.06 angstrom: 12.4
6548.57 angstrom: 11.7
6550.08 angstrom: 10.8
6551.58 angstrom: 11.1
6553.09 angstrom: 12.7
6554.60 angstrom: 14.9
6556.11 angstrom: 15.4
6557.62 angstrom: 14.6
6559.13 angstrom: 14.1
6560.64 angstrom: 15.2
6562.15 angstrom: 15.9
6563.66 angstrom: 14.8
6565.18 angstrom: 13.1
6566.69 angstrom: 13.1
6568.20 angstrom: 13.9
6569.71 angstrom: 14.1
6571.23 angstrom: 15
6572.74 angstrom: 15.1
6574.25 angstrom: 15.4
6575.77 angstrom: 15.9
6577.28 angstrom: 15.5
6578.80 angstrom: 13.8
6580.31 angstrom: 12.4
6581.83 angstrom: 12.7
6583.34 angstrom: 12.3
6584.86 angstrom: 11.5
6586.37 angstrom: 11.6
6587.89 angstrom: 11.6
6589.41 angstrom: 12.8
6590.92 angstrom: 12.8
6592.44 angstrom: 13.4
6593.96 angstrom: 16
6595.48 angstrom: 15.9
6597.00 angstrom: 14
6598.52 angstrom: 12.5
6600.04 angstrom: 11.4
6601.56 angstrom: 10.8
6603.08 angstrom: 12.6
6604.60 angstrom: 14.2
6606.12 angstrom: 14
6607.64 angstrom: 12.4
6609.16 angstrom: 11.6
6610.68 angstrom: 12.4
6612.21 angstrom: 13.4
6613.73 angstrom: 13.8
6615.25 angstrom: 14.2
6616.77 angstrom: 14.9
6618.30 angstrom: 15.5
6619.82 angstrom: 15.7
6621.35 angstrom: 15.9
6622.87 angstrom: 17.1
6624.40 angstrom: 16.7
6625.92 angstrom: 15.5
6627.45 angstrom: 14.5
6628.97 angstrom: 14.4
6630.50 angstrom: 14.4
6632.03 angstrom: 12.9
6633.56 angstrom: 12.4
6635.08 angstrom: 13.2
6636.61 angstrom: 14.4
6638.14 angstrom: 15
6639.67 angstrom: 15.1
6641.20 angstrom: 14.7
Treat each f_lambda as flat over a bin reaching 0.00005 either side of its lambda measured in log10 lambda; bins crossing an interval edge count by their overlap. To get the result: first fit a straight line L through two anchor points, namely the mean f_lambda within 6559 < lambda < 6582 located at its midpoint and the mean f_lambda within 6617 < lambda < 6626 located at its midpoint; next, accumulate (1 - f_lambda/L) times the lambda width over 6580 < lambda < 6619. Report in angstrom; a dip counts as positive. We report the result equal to 5.7 angstrom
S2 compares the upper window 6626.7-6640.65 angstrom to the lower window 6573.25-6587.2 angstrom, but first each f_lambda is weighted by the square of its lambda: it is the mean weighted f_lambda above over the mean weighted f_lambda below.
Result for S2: 1.1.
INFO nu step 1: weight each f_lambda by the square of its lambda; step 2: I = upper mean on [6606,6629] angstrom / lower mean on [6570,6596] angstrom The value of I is 1.07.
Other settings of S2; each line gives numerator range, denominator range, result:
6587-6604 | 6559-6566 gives 0.90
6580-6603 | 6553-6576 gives 0.88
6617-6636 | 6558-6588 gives 1.08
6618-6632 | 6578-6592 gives 1.25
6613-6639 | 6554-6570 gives 1.04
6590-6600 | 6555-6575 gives 0.96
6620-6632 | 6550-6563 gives 1.12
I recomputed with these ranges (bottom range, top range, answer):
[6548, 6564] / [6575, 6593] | 0.96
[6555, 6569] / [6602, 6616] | 0.92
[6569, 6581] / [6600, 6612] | 0.86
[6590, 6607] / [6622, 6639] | 1.10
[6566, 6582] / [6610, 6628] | 1.06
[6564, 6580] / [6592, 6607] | 0.94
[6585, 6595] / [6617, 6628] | 1.23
